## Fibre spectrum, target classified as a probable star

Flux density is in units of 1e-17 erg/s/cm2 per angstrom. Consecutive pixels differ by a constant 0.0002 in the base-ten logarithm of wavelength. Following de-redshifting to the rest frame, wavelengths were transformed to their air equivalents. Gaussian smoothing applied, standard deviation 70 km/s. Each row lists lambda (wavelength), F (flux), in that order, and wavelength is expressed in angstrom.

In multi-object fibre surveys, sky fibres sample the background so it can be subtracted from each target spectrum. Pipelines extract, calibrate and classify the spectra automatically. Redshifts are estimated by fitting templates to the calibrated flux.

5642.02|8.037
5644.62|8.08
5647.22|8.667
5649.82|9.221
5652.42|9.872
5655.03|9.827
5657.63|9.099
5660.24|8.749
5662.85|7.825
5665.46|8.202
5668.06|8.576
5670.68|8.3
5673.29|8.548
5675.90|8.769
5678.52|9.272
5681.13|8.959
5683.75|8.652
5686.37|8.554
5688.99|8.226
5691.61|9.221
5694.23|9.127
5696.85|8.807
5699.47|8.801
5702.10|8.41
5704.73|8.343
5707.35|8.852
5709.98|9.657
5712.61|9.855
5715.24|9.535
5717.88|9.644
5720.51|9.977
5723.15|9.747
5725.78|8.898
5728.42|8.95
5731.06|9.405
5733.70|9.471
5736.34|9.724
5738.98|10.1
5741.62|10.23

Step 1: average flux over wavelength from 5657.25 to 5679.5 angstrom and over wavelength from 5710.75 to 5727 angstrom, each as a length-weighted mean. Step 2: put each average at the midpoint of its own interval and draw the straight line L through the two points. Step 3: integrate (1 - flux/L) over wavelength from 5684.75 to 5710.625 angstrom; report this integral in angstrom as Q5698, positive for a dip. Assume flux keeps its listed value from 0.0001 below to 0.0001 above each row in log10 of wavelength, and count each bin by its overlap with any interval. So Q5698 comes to 1.1 angstrom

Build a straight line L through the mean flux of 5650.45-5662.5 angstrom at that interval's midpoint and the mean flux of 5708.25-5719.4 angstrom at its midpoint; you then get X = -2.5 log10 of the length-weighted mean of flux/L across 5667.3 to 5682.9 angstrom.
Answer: 0.08 mag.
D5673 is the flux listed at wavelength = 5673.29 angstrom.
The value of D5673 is 8.548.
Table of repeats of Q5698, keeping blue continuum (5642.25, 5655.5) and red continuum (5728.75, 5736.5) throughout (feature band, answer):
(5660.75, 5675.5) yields 1.2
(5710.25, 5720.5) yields -0.4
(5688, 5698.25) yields 0.4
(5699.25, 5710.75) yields 0.6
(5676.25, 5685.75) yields 0.3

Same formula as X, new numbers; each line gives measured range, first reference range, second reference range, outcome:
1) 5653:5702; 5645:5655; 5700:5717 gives 0.049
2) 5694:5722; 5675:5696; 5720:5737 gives -0.005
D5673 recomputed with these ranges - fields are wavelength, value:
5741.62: 10.23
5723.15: 9.747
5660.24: 8.749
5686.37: 8.554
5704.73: 8.343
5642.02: 8.037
